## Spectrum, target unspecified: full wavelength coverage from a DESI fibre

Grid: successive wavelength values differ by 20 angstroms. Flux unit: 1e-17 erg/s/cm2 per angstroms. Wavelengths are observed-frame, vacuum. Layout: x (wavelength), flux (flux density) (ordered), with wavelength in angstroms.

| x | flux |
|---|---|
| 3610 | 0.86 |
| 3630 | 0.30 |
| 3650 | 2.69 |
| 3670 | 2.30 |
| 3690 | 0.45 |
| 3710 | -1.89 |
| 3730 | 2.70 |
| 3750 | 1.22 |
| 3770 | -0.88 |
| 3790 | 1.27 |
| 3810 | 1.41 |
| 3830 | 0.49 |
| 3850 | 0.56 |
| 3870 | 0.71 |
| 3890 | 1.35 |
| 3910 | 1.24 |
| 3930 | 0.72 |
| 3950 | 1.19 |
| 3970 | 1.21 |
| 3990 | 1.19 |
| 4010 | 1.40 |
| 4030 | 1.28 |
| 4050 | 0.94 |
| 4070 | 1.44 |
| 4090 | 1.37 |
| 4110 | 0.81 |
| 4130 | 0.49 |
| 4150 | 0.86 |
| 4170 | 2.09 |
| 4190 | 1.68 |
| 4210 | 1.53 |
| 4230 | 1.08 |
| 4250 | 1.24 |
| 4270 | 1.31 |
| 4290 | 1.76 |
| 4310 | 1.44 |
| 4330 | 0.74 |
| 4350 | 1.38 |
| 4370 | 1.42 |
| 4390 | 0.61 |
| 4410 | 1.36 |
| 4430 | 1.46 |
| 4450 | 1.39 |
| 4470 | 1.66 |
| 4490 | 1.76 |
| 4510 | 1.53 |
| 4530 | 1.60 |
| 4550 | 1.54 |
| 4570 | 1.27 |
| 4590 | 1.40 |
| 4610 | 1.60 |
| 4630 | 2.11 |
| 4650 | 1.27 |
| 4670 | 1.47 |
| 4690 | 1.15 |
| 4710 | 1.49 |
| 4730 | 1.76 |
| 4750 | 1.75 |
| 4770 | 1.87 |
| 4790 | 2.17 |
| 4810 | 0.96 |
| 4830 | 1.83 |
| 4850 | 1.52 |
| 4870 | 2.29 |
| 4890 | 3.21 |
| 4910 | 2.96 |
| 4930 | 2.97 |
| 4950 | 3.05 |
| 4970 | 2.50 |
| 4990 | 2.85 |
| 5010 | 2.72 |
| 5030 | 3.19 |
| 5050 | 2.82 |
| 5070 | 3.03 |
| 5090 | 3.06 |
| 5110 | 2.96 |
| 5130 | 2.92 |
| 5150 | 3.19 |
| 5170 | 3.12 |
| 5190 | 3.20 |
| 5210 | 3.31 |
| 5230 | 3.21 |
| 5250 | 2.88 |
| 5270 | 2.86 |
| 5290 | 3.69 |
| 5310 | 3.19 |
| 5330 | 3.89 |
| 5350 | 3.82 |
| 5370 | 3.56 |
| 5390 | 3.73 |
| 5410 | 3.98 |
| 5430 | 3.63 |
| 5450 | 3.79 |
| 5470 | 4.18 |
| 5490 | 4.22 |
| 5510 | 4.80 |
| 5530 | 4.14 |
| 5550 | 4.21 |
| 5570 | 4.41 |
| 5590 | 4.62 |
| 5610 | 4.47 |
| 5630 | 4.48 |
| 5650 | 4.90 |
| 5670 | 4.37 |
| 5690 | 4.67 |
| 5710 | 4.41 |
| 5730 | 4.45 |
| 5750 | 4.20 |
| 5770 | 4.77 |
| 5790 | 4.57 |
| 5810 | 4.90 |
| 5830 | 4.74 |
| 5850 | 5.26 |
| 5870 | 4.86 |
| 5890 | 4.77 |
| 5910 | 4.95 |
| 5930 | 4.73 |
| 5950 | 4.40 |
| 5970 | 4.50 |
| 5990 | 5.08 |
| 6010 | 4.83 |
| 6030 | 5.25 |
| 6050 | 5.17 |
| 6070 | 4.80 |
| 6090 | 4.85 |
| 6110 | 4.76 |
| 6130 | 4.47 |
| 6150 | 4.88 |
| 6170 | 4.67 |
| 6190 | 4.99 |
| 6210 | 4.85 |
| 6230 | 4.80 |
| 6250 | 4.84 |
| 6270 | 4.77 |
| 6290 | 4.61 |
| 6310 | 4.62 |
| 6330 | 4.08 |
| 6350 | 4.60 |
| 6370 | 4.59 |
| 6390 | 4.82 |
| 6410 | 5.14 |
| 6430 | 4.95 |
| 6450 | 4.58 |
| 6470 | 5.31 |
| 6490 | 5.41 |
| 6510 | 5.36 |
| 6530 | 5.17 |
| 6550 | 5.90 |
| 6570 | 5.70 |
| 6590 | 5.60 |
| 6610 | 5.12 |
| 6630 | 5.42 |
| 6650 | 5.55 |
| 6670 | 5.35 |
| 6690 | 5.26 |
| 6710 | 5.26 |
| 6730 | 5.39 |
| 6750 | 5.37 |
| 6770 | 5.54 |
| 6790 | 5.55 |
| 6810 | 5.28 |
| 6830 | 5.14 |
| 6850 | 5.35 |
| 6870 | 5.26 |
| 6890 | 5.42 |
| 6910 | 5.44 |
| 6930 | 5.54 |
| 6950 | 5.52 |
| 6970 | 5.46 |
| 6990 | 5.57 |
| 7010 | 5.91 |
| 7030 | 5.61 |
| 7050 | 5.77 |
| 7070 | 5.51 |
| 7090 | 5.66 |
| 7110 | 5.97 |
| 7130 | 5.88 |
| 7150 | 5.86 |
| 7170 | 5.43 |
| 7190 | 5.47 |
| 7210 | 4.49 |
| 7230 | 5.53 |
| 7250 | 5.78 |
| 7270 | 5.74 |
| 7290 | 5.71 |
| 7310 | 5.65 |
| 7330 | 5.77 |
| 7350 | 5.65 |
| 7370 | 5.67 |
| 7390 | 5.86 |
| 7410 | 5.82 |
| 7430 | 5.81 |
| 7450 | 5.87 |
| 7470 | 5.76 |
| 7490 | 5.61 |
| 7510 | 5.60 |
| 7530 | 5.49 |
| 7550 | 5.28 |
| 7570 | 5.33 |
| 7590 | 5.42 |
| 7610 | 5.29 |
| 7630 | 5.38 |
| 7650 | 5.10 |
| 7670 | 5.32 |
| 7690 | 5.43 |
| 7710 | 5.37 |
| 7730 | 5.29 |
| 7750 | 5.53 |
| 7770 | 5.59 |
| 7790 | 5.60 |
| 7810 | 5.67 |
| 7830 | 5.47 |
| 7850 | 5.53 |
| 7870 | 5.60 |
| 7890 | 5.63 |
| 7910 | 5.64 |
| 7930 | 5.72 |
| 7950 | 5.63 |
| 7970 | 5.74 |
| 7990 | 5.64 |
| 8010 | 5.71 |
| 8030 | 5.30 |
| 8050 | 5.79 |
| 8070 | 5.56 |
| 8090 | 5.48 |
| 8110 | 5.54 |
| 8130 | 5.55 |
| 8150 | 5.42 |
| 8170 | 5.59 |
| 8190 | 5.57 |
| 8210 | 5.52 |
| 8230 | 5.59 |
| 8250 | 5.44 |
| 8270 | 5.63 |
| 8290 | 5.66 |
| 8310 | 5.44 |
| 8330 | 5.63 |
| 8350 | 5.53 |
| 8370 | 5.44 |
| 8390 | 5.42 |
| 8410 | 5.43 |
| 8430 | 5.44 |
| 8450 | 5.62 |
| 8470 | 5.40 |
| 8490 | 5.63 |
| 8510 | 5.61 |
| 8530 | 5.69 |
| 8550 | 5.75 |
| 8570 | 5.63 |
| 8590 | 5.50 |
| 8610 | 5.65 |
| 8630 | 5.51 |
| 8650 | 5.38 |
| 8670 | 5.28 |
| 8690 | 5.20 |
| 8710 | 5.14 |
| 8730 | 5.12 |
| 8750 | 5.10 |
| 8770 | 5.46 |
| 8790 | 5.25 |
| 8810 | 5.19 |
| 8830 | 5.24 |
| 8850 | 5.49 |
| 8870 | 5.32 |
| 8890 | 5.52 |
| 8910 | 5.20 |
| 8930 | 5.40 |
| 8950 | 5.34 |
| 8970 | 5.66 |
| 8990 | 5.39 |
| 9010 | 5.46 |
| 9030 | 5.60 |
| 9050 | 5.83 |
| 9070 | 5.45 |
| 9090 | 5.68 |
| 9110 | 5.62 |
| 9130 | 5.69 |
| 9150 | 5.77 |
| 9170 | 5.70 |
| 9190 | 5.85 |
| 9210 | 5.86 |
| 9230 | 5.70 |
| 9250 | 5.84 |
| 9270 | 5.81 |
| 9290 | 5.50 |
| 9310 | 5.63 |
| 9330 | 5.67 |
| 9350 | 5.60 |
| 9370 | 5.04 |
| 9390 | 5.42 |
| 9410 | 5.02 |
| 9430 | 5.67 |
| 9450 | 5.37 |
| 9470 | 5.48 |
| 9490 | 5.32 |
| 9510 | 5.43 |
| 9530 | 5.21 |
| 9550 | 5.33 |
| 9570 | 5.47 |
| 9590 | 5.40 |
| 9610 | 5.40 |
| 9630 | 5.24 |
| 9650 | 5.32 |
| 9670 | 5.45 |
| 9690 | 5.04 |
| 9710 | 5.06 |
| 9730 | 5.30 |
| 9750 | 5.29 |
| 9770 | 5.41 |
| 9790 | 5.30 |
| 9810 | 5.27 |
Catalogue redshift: 0.223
